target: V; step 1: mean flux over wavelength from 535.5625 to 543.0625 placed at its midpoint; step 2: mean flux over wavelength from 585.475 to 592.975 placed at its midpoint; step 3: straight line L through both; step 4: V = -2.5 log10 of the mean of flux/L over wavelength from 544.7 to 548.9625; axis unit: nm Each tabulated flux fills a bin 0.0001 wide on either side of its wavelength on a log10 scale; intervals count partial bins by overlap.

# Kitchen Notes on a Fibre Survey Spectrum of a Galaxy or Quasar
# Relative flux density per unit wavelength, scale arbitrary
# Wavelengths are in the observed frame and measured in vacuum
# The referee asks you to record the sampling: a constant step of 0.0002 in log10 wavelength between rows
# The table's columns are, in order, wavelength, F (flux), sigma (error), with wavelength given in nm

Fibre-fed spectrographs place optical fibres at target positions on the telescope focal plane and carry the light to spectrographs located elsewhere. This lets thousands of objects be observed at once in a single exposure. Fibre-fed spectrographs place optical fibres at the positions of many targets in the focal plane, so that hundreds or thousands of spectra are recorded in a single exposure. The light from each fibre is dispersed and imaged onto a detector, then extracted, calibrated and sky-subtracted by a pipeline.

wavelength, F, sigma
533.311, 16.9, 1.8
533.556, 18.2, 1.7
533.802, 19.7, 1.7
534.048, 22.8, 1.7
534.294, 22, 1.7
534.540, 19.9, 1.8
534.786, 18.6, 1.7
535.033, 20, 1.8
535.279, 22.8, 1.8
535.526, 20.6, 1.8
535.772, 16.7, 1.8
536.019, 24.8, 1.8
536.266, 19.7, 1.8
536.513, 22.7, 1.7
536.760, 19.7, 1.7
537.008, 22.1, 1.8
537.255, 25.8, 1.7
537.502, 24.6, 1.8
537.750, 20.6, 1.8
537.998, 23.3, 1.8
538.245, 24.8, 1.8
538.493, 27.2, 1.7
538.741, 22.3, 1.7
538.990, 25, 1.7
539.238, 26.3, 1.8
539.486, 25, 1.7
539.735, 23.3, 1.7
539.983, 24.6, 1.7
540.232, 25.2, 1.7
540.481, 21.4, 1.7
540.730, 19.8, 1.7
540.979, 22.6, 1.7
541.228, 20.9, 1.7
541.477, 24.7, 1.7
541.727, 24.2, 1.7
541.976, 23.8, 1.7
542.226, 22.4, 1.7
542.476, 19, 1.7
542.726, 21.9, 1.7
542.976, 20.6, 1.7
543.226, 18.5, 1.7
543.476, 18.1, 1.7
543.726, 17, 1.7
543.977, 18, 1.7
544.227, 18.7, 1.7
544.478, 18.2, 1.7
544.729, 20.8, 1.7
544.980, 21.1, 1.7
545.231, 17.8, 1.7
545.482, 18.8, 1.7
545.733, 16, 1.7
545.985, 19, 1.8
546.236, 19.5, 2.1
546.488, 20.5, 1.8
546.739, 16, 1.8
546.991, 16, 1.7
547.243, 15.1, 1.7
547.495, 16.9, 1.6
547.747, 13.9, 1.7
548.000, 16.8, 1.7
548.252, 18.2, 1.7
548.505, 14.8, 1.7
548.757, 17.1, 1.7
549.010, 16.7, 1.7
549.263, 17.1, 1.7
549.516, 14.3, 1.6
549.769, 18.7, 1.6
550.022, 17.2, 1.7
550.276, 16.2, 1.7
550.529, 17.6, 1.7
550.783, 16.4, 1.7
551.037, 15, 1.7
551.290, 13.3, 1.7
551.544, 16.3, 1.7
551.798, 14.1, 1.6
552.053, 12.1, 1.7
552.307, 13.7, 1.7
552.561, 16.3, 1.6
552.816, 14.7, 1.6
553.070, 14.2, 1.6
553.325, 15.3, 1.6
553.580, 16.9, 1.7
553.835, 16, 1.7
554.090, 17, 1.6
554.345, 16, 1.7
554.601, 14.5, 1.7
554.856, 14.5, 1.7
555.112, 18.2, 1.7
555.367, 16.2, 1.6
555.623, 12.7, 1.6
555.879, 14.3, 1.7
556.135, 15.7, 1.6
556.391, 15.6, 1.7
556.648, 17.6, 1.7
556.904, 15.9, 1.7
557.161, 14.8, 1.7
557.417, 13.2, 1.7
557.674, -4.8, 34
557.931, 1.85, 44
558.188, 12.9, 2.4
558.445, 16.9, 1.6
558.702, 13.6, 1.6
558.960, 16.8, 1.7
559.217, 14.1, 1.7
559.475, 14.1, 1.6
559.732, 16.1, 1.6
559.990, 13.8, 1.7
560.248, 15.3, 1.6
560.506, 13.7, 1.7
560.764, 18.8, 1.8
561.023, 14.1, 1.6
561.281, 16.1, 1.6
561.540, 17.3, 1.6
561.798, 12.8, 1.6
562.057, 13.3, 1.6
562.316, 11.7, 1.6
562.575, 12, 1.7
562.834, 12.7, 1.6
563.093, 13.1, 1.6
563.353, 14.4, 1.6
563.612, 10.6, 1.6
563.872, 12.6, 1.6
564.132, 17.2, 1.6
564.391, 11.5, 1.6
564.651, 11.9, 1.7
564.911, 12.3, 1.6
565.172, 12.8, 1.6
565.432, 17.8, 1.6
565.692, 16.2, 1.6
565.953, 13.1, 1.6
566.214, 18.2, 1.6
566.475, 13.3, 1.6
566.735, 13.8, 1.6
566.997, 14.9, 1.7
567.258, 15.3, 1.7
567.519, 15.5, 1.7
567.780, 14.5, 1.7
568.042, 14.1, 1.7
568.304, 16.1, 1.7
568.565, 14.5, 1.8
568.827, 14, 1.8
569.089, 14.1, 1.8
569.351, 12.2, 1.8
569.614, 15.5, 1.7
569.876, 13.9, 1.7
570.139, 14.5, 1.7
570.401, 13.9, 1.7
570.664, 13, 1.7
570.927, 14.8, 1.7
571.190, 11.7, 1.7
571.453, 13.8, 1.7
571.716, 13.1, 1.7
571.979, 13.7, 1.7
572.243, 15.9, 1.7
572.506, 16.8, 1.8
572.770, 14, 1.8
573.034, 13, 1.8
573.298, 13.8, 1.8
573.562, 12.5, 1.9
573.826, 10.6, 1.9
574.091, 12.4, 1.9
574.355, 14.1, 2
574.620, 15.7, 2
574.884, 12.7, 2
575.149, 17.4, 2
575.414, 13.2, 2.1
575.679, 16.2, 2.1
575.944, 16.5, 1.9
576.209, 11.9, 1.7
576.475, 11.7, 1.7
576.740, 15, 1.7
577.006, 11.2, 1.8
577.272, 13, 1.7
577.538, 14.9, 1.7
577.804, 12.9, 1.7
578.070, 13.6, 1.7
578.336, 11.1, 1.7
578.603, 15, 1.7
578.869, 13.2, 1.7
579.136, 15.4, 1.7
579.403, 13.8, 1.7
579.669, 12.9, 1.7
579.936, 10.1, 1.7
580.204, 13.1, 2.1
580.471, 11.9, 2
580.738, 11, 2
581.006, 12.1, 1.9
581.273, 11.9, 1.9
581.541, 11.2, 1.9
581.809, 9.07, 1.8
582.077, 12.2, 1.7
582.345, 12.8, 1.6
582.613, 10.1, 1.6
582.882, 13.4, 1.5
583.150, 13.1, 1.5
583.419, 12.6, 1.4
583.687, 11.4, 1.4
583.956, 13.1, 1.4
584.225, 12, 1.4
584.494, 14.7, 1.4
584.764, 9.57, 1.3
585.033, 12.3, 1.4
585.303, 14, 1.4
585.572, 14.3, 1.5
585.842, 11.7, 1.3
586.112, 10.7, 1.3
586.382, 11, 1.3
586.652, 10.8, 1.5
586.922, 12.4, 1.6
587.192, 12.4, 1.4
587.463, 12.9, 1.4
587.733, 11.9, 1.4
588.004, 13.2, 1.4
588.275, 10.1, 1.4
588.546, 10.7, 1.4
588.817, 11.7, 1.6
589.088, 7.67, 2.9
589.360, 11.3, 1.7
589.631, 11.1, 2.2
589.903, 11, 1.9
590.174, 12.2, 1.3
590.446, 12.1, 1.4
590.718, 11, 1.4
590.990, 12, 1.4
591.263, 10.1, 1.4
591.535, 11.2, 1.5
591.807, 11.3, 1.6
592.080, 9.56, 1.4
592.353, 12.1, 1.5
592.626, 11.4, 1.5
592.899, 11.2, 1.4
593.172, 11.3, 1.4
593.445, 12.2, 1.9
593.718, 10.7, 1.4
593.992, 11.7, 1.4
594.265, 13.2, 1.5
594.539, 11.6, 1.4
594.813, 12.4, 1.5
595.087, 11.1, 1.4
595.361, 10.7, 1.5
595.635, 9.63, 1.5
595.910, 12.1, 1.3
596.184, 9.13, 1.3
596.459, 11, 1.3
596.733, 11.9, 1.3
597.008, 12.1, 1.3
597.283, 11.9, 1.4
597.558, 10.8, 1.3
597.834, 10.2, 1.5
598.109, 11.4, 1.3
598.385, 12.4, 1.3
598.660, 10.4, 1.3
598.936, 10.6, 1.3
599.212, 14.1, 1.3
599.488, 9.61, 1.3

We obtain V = 0.21 mag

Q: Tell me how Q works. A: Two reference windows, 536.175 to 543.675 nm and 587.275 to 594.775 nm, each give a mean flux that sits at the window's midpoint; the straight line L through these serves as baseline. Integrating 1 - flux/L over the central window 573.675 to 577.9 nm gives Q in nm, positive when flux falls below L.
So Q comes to 0.29 nm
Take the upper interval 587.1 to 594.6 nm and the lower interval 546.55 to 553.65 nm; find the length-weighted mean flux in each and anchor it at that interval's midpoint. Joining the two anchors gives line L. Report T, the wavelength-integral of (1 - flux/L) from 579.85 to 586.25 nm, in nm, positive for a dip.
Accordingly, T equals 0.10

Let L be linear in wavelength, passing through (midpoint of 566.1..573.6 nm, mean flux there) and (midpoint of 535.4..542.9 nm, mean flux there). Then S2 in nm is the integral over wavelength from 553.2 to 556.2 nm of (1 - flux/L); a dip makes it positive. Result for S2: 0.47 nm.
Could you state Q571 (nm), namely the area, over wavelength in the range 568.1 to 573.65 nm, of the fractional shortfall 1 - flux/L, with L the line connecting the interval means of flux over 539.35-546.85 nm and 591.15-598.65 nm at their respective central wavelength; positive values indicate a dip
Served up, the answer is 0.547 nm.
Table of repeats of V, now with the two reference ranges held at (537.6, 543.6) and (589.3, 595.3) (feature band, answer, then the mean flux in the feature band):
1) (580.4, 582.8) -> 0.21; 11.4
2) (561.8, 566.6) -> 0.28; 13.6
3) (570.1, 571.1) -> 0.16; 13.9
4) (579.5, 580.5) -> 0.17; 12.1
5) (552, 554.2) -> 0.30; 15.2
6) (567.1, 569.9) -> 0.15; 14.5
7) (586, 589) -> 0.08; 11.6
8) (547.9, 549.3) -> 0.24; 16.8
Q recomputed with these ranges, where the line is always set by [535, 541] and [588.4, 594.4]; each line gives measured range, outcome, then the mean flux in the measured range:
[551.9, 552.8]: 0.26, 14.1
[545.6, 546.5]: 0.11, 18.5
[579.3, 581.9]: 0.36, 11.7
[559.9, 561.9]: 0.29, 15.3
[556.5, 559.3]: 0.98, 12.1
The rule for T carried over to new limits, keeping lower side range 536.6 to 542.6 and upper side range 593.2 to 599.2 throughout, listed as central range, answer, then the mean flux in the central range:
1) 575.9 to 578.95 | 0.41 nm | 13.2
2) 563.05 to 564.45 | 0.37 nm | 13.3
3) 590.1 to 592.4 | 0.22 nm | 11.2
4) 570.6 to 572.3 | 0.30 nm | 13.6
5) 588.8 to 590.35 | 0.24 nm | 10.8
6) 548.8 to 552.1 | 0.80 nm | 15.9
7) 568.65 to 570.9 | 0.40 nm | 13.9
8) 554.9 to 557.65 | 0.72 nm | 14.6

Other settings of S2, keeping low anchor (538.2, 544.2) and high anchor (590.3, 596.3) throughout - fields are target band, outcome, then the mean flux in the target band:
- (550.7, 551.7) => 0.25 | 15.2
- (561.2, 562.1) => 0.15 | 15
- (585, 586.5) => 0.06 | 12.3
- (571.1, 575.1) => 0.47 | 13.7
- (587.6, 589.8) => 0.23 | 11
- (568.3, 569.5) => 0.18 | 14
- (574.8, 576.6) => 0.08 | 14.3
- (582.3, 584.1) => 0.14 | 12.3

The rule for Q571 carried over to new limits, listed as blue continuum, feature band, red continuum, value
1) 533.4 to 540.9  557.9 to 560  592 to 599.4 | 0.50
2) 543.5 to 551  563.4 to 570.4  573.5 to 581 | 0.22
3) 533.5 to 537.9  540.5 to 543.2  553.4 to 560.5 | -0.38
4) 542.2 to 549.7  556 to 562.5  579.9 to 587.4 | 0.89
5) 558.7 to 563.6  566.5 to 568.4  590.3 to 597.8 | -0.14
